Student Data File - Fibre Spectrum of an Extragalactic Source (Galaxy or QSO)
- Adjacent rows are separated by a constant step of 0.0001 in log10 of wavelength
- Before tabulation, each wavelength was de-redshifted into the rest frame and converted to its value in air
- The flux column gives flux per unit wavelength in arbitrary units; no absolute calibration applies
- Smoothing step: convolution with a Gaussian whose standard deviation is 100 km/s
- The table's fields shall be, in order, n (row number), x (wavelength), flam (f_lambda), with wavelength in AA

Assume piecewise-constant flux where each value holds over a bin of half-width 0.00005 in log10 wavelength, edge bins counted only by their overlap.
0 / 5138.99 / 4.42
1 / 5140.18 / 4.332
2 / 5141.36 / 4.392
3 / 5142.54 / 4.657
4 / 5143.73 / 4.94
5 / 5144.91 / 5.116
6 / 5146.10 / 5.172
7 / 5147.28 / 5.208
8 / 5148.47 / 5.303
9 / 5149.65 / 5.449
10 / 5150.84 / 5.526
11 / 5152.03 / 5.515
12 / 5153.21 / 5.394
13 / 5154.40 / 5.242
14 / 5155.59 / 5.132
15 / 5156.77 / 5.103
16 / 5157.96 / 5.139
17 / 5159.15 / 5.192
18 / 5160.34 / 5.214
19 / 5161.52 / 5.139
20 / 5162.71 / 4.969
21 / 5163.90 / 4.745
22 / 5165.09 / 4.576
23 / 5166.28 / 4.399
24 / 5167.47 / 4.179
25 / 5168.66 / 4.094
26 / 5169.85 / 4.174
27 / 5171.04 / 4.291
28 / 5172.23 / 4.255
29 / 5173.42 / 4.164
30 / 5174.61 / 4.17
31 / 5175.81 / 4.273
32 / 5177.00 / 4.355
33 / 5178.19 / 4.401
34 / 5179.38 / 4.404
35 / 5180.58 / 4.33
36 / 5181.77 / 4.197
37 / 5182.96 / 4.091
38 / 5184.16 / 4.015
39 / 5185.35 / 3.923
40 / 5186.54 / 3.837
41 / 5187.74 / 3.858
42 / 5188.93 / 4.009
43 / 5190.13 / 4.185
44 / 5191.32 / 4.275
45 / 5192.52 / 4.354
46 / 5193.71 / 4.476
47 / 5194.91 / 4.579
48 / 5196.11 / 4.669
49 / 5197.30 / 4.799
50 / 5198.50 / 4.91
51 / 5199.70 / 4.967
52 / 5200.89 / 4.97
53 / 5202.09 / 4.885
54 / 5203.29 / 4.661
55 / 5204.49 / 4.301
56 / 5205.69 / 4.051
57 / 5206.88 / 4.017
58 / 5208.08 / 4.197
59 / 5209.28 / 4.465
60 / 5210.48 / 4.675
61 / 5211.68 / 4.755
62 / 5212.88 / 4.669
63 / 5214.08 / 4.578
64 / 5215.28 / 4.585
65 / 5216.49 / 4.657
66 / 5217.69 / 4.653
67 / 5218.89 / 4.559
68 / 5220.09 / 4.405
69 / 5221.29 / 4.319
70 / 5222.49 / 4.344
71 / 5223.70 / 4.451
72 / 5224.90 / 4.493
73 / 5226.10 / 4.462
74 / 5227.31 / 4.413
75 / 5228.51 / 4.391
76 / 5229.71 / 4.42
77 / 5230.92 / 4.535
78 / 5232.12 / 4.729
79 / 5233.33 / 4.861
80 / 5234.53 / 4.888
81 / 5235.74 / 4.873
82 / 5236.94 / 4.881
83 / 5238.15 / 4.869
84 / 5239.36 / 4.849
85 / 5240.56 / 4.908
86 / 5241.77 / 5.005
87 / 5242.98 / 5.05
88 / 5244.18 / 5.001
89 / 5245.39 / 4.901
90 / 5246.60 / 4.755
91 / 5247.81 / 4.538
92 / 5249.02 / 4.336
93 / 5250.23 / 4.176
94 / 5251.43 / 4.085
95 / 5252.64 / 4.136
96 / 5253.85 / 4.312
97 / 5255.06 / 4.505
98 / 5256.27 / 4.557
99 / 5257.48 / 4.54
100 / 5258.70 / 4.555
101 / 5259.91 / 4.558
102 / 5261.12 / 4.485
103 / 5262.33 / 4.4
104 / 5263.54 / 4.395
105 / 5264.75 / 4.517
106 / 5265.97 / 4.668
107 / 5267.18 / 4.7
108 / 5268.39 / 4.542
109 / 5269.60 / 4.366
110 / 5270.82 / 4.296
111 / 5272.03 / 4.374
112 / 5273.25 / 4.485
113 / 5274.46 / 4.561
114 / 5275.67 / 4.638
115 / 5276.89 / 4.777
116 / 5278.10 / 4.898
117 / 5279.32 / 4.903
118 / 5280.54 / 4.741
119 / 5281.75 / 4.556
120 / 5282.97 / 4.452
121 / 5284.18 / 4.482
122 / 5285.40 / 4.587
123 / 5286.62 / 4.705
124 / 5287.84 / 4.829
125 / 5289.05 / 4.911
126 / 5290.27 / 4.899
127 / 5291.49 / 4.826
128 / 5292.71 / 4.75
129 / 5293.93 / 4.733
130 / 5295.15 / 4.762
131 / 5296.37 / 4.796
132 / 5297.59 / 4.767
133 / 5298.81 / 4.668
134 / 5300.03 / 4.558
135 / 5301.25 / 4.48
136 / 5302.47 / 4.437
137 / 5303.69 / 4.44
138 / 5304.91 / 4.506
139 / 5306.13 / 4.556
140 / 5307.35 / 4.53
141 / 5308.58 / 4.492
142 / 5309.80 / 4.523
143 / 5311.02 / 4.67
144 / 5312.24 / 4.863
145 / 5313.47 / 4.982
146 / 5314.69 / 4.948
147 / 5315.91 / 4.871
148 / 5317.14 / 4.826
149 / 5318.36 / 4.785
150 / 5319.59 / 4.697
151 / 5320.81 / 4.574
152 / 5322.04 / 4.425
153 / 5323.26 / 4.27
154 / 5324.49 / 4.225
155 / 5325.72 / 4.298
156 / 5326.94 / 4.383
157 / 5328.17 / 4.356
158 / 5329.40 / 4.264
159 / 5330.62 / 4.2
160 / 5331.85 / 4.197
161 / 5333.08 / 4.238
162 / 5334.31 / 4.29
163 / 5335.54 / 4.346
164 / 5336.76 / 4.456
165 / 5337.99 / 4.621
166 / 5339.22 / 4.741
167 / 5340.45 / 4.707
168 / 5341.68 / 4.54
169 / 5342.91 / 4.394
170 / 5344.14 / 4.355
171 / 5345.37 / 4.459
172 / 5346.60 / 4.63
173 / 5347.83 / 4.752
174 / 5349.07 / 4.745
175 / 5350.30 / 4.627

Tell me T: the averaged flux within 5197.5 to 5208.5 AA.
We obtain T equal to 4.57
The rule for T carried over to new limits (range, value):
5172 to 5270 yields 4.49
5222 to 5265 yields 4.59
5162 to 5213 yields 4.38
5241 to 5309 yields 4.6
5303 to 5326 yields 4.61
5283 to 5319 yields 4.69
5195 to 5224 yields 4.57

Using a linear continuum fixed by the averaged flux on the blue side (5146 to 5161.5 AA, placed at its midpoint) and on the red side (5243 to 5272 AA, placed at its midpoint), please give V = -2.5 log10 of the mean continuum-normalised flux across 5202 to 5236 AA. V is 0.06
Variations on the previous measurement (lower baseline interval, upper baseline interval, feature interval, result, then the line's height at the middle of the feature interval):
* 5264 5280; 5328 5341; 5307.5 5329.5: -0.032 mag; 4.45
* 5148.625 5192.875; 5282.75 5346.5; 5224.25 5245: -0.042 mag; 4.57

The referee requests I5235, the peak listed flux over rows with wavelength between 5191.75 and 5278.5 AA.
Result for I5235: 5.05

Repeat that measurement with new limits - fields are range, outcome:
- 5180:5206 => 4.97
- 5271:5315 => 4.982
